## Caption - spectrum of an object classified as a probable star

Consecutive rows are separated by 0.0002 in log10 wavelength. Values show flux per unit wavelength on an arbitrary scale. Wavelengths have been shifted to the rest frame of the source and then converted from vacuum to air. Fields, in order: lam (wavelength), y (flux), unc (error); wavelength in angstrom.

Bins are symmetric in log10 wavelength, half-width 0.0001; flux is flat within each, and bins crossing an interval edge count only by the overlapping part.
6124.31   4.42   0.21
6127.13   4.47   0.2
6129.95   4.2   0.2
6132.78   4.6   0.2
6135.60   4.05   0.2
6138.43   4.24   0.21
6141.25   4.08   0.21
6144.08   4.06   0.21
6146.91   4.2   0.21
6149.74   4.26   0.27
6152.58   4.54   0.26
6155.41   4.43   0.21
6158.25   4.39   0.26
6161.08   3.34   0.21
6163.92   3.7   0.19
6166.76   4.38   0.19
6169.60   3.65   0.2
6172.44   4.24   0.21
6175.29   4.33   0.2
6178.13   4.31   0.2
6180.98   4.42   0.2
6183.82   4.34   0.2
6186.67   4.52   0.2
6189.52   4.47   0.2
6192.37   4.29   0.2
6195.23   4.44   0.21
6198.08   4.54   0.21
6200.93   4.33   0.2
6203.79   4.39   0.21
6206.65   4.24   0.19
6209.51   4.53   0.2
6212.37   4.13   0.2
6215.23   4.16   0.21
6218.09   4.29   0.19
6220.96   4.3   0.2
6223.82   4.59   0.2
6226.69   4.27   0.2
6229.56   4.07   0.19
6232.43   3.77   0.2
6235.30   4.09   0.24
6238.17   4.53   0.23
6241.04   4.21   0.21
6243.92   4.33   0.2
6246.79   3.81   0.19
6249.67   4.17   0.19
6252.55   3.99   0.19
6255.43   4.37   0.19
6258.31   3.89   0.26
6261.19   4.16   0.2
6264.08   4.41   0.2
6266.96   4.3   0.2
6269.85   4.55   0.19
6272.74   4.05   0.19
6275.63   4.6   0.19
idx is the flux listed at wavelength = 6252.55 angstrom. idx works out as 3.99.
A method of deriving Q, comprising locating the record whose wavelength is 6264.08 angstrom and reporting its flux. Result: 4.41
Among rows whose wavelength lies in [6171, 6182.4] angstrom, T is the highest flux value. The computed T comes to 4.42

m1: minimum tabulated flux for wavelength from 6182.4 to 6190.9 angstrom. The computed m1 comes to 4.34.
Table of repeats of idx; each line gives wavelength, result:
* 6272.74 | 4.05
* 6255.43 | 4.37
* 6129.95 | 4.2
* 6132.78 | 4.6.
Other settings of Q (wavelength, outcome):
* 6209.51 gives 4.53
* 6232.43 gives 3.77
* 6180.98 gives 4.42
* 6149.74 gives 4.26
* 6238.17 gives 4.53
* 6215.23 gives 4.16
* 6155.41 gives 4.43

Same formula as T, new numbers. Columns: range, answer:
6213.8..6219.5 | 4.29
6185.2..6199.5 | 4.54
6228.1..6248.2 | 4.53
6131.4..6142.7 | 4.6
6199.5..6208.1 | 4.39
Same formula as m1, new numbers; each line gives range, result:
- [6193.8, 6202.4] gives 4.33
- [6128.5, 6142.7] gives 4.05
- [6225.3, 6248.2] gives 3.77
